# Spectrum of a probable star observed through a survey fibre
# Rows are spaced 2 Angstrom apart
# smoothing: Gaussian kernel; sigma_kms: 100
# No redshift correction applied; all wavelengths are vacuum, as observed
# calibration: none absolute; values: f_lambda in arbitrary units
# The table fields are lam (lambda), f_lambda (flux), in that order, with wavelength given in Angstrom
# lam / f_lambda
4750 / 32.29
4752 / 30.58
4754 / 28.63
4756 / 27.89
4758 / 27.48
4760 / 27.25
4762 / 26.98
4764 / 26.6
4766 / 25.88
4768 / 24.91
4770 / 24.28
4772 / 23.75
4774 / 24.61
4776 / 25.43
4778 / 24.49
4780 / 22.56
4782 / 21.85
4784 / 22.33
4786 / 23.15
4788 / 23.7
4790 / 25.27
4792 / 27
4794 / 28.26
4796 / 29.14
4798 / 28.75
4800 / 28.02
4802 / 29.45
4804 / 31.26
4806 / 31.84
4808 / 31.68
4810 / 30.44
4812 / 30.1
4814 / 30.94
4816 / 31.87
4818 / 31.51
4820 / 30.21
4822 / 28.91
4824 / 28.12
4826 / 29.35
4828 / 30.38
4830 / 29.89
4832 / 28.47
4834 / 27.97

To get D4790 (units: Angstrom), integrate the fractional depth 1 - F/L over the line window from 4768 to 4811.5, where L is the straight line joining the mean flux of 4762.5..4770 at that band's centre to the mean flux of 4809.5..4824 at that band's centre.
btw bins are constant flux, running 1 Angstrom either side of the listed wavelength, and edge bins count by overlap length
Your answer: 2.2 Angstrom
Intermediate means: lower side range 25.7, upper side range 30.4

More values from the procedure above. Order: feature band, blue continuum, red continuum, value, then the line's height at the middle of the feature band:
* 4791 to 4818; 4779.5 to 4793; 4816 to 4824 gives -2.7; 27.2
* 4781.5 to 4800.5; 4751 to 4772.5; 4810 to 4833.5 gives 1.7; 28.3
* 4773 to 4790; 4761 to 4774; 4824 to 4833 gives 1.7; 26.3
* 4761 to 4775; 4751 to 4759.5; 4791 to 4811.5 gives 1.7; 28.8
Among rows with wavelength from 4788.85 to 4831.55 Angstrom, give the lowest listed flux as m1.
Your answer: 25.27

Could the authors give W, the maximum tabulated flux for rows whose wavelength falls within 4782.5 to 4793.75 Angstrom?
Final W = 27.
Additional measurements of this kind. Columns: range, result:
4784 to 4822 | 31.87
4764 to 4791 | 26.6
